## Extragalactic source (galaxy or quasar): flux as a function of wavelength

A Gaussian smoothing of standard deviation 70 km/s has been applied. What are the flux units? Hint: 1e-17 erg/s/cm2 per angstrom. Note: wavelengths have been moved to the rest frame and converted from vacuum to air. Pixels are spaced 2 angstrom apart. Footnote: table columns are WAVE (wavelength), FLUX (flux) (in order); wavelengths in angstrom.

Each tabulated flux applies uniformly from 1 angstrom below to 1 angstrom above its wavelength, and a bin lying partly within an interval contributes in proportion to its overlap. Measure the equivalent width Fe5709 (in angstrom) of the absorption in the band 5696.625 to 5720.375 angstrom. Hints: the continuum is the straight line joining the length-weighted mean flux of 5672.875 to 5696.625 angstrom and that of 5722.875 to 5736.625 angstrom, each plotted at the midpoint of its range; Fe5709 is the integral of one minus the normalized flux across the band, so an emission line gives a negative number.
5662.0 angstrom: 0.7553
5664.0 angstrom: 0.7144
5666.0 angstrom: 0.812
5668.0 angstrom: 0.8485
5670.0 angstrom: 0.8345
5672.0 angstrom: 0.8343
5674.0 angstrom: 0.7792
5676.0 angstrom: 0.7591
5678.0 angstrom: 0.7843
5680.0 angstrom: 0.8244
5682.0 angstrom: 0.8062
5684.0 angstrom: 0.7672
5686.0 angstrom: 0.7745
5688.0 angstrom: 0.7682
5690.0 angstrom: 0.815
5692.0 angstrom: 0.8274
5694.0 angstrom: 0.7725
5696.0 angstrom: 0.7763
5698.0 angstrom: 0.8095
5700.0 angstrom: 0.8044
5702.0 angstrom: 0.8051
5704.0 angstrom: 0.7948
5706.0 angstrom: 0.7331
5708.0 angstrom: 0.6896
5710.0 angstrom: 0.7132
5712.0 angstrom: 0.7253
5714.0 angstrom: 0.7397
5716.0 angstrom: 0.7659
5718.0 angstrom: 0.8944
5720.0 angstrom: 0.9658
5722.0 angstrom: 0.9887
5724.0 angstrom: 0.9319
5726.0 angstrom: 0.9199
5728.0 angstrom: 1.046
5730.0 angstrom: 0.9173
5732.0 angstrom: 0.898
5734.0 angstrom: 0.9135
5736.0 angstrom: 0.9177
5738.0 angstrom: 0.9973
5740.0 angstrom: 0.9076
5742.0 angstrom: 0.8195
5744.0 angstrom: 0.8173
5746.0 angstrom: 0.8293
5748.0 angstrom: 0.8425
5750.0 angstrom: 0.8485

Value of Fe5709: 2.3 angstrom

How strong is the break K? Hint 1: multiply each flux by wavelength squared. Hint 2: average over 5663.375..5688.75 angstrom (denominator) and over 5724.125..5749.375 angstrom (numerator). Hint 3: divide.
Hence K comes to 1.16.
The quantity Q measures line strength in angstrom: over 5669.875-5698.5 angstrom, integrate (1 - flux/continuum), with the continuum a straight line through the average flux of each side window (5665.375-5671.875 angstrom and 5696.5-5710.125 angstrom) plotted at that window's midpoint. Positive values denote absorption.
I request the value 0.3 angstrom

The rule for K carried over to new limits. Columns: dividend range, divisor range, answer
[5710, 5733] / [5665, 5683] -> 1.11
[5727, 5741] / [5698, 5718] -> 1.25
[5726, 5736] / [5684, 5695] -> 1.21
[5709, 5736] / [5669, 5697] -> 1.12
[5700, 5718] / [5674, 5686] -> 0.97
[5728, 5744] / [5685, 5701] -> 1.17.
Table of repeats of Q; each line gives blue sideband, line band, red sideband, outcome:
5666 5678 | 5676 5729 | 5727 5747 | 2.4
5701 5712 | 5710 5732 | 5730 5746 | -1.8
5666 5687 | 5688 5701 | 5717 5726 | 0.9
